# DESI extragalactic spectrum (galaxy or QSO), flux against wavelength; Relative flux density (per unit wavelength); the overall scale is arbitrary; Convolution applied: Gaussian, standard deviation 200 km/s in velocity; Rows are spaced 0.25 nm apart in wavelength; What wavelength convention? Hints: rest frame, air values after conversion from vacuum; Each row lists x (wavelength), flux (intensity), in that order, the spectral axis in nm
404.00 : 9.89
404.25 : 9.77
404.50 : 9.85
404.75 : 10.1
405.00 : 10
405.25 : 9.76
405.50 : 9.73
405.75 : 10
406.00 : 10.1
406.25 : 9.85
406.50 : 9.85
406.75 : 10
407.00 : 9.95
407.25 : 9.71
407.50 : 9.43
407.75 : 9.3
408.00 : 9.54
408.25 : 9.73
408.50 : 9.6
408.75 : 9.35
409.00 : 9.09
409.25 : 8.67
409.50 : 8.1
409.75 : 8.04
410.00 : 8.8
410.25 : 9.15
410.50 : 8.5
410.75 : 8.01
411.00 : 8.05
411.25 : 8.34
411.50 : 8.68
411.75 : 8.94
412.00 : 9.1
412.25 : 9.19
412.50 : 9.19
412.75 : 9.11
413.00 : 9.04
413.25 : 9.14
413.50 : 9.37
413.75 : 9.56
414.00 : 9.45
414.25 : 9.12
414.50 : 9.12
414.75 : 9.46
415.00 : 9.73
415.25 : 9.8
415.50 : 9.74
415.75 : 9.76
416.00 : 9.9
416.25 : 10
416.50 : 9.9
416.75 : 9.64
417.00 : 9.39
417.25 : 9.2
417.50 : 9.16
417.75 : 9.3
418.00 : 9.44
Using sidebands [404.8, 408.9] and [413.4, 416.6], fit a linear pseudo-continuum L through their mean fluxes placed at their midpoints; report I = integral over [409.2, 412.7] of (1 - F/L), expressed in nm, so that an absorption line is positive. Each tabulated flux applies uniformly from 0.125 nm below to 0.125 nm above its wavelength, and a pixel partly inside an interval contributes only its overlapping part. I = 0.38 nm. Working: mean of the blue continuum 9.75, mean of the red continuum 9.61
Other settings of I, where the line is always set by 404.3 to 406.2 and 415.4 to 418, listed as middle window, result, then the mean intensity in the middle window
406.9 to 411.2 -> 0.364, 8.98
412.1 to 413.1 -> 0.059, 9.13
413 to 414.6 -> 0.066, 9.28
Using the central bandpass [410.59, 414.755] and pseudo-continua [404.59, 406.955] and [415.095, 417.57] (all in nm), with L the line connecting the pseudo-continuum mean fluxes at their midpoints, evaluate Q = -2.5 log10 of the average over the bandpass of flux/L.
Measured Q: 0.09 mag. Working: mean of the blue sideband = 9.93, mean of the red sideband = 9.66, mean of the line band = 8.97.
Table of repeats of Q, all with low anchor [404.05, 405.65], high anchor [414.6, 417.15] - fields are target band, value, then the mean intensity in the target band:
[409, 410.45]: 0.143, 8.6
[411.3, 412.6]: 0.092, 8.98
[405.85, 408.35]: 0.010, 9.75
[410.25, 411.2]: 0.176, 8.33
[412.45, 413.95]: 0.058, 9.25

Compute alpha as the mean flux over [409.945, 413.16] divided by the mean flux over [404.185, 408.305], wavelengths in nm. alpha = 0.90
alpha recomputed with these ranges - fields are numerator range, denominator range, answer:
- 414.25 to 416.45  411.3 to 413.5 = 1.07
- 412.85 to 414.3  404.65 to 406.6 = 0.94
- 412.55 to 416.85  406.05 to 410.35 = 1.02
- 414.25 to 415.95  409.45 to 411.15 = 1.14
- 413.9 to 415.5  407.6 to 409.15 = 1.00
